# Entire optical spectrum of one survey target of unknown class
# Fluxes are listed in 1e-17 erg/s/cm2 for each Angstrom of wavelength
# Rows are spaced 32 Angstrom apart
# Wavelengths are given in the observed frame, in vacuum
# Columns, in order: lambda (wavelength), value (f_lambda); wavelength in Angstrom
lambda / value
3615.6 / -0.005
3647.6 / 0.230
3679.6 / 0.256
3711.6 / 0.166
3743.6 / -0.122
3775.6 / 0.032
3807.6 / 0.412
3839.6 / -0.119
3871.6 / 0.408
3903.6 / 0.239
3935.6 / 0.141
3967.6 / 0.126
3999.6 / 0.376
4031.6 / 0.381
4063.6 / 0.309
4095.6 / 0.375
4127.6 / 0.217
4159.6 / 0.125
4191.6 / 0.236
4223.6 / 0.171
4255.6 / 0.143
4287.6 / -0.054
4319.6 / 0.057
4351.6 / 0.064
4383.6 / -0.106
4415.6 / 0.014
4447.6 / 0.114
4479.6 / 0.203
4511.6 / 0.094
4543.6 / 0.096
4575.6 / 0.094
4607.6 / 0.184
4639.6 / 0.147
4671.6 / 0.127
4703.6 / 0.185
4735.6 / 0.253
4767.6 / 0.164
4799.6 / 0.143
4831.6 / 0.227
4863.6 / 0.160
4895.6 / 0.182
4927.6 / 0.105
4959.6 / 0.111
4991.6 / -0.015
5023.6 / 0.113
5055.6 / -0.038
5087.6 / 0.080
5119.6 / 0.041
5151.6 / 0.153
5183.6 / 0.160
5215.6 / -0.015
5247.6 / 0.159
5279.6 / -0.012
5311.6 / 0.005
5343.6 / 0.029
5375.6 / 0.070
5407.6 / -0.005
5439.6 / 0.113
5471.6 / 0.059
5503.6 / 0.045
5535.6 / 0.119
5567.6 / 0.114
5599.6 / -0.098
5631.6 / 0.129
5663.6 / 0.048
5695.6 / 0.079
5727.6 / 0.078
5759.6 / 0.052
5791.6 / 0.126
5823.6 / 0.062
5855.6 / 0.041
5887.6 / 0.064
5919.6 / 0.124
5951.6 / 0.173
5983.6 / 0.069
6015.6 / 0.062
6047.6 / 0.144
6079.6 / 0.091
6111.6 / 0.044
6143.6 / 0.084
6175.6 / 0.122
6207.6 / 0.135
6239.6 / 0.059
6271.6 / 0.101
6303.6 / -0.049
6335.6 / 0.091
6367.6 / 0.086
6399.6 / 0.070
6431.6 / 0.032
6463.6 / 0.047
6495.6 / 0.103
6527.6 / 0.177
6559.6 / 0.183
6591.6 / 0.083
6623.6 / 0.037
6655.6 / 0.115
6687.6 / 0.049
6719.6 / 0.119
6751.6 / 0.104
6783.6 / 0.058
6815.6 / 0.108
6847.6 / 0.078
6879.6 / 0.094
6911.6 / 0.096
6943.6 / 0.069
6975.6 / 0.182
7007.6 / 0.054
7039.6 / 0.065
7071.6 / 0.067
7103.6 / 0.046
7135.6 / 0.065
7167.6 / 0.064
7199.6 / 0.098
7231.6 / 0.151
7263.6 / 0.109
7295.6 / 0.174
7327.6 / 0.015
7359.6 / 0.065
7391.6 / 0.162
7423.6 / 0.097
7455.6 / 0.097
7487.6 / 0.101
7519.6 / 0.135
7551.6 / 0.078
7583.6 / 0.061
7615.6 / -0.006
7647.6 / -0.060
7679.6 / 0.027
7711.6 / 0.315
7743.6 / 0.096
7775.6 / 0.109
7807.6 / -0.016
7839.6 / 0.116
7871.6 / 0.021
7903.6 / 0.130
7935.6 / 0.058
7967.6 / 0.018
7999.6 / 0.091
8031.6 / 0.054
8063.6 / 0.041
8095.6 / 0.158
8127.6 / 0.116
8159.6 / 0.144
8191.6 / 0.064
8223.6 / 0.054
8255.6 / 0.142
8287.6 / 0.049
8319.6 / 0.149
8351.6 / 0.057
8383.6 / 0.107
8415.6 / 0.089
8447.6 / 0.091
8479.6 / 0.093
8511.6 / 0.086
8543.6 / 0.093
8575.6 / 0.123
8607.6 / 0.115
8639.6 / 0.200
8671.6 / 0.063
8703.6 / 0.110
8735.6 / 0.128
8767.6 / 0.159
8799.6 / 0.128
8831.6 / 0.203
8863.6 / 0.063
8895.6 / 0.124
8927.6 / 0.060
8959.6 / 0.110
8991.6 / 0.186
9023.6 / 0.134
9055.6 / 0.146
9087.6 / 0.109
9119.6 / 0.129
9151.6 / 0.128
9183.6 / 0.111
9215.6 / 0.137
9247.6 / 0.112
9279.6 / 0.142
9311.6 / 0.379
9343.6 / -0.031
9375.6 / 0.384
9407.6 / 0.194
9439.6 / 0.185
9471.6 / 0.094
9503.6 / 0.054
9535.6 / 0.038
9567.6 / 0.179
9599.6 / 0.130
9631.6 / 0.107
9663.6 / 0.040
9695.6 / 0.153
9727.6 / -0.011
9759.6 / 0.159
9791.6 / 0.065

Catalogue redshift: 1.07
